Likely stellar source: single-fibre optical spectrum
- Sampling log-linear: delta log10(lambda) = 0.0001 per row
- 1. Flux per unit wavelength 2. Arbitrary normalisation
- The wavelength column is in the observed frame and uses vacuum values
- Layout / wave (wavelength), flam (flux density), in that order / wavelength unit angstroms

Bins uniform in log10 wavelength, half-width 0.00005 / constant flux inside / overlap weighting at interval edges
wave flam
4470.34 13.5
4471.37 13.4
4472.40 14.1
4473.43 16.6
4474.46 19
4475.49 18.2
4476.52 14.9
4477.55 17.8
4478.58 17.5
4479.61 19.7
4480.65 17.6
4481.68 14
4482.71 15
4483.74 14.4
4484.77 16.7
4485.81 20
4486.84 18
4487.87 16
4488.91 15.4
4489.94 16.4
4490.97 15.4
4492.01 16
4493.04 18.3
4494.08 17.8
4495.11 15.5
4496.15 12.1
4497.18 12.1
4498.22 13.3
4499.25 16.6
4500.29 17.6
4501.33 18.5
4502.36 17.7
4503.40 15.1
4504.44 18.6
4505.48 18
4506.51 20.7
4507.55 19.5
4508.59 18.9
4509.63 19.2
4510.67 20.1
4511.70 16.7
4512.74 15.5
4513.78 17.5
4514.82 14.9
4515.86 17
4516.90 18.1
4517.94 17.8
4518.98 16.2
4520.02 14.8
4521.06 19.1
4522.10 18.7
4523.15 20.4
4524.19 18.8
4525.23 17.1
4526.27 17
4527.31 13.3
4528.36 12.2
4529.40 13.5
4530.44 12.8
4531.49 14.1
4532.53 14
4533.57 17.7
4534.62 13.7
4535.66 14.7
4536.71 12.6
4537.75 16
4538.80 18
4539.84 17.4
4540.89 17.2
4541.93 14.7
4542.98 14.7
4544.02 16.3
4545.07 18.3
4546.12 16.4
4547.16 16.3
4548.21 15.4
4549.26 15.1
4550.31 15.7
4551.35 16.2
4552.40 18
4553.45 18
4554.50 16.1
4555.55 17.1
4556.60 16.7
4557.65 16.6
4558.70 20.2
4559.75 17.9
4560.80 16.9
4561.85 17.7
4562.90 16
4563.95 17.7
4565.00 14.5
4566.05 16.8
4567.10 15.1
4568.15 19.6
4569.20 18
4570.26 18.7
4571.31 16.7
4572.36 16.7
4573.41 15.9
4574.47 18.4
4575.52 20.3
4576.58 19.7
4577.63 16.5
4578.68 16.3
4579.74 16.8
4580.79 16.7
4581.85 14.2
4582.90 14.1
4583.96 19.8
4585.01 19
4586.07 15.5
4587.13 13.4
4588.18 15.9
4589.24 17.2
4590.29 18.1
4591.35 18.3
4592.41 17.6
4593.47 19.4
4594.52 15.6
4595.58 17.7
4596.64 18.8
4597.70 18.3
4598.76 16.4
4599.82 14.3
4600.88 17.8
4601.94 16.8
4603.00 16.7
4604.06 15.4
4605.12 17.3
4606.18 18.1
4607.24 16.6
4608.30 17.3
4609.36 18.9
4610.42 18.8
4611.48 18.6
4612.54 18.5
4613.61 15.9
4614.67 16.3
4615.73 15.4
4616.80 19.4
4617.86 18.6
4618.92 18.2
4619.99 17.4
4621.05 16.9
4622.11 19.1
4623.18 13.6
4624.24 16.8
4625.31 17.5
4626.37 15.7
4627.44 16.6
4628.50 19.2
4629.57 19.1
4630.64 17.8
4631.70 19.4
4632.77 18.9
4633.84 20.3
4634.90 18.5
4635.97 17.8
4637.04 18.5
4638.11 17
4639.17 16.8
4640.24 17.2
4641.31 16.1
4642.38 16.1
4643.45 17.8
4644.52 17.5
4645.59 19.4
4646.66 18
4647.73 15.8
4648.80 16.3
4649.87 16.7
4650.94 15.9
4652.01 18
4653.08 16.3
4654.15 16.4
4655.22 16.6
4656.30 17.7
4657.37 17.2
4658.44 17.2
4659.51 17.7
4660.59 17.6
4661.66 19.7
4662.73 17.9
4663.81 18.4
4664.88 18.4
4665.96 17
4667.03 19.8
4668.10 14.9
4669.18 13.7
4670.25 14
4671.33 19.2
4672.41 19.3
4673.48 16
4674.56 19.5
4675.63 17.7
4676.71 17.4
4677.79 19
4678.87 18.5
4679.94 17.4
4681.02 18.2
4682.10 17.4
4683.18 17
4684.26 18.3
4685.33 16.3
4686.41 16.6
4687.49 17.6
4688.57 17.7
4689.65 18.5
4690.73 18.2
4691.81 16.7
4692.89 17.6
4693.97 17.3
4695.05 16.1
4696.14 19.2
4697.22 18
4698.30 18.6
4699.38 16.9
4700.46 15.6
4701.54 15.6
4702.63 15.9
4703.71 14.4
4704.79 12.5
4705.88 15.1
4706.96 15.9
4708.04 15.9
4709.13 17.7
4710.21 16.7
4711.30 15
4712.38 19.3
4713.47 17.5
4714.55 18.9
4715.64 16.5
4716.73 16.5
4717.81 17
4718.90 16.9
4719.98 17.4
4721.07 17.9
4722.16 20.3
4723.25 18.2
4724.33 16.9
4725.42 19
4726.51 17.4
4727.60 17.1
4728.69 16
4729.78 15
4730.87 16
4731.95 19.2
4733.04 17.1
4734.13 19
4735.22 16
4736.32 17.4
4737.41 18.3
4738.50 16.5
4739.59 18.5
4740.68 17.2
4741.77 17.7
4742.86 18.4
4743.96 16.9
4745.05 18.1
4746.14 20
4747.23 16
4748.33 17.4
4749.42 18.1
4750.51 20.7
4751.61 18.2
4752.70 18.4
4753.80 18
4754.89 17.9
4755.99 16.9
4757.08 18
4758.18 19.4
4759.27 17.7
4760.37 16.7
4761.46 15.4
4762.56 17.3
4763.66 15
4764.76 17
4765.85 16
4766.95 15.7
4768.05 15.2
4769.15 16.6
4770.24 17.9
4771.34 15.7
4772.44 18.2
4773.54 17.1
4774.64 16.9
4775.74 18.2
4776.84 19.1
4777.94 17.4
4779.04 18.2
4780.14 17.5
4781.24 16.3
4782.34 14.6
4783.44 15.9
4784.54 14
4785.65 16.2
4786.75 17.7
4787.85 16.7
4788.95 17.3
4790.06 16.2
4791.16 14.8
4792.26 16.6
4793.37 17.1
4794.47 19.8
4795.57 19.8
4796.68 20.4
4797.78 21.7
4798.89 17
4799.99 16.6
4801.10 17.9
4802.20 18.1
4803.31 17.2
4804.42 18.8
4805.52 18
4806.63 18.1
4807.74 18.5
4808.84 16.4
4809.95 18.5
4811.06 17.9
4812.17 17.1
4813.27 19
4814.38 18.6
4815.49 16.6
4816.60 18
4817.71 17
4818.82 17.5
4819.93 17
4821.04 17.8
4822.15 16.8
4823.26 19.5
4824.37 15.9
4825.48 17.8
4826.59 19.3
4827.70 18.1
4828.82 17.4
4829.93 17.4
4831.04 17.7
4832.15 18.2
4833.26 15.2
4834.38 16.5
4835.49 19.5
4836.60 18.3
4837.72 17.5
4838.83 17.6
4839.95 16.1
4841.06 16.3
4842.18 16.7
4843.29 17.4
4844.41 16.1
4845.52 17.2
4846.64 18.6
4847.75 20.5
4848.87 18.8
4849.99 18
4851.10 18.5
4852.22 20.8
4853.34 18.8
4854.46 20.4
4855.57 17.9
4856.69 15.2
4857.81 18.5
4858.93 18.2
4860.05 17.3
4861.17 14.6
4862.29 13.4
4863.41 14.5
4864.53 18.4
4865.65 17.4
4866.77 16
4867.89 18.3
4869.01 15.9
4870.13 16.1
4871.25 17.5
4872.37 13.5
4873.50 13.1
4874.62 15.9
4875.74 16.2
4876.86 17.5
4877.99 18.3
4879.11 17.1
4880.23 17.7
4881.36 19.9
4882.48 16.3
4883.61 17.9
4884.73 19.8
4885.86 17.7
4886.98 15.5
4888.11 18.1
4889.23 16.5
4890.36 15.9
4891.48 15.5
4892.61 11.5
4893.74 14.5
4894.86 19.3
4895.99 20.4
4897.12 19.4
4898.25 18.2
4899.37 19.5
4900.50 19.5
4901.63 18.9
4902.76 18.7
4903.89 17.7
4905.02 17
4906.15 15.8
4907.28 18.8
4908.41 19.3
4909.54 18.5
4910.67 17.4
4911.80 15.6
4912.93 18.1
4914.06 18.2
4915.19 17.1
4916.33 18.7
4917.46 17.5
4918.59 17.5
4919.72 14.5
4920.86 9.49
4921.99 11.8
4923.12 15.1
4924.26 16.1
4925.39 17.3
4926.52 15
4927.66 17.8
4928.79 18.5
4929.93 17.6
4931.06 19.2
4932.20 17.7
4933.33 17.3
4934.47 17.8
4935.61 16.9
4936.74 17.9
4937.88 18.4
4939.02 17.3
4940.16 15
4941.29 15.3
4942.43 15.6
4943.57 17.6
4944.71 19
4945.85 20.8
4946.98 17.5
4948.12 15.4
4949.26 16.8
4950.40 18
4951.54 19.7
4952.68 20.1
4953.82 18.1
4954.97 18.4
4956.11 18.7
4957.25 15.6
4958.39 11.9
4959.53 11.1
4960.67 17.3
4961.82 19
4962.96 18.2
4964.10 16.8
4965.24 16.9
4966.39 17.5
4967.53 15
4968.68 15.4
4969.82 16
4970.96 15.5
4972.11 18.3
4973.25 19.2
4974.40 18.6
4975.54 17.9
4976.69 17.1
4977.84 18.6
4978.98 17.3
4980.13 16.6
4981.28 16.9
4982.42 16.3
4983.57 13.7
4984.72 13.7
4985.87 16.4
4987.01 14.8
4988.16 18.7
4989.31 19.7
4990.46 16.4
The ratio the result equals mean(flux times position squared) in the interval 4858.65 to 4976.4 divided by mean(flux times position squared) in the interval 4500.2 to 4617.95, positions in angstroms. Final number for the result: 1.17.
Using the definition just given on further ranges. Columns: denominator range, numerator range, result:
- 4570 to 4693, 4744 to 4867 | 1.08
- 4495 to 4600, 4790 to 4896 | 1.18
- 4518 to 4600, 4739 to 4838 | 1.16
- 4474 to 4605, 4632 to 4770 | 1.11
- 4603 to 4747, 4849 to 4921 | 1.08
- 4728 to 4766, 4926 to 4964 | 1.07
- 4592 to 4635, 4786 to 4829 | 1.10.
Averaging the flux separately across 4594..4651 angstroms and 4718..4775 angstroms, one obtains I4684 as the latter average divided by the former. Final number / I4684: 1.00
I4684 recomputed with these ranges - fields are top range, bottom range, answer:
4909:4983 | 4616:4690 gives 0.97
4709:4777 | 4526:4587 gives 1.06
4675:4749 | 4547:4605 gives 1.02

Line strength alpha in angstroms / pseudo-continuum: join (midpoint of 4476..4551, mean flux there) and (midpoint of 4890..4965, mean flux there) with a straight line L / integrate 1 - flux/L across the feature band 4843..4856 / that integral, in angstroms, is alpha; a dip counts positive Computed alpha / -1.2 angstroms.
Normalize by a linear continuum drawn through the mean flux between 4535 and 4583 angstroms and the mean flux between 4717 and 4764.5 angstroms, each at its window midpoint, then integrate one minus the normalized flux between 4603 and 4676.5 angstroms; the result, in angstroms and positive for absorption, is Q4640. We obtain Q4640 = -1.5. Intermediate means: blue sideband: 16.7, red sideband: 17.6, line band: 17.5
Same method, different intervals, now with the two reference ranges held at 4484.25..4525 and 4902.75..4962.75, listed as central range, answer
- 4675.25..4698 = -0.8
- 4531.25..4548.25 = 1.4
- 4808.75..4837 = -1.0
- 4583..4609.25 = 0.0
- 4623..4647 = -0.8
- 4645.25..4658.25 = 0.1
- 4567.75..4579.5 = -0.5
